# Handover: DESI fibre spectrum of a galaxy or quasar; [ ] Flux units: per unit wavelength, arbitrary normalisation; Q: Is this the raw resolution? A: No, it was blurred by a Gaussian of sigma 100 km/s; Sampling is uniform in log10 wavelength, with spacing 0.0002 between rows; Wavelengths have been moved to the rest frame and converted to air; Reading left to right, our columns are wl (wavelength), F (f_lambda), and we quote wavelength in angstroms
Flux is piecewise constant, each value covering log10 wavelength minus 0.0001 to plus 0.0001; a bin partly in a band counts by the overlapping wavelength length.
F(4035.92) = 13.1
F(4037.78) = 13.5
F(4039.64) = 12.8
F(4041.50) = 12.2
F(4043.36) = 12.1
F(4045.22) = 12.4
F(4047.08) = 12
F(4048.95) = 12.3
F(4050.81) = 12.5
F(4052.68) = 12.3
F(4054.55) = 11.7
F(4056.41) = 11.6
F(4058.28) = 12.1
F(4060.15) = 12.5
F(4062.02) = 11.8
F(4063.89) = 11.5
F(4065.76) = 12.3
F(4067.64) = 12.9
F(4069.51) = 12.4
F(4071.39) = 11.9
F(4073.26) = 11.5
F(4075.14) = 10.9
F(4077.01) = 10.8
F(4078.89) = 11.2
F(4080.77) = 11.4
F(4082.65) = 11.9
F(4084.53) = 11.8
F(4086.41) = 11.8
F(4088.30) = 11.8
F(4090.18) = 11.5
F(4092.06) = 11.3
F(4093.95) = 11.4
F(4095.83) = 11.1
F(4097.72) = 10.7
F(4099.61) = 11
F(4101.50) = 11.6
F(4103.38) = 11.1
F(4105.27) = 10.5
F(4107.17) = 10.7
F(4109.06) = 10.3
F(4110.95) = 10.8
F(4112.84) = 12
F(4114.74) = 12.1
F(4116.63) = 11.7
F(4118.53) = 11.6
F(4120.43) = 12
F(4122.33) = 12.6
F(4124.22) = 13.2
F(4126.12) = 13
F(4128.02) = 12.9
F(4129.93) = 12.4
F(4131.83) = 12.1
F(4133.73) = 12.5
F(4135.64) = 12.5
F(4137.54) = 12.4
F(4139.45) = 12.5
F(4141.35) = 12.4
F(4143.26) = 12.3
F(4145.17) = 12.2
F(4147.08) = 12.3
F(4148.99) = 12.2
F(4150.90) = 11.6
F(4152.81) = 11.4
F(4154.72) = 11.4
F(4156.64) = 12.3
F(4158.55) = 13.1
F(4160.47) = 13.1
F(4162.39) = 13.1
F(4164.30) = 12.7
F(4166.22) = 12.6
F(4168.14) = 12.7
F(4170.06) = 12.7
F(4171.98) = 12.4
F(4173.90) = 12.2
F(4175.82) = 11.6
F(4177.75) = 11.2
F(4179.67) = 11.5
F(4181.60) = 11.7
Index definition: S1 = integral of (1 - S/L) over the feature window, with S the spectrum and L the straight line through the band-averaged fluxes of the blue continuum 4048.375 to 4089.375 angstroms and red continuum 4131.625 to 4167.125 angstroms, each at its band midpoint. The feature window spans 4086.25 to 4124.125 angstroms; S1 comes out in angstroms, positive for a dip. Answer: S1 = 2.1 angstroms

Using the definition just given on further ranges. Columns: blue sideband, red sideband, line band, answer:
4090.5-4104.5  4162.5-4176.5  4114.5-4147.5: -1.7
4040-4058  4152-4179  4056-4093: 1.3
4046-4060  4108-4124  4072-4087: 0.7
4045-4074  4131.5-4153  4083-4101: 1.1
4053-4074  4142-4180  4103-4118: 1.2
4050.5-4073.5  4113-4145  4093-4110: 1.8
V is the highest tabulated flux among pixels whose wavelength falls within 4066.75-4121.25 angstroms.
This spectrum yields 12.9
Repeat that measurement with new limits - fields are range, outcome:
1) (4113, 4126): 13.2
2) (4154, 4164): 13.1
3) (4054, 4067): 12.5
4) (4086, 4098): 11.8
